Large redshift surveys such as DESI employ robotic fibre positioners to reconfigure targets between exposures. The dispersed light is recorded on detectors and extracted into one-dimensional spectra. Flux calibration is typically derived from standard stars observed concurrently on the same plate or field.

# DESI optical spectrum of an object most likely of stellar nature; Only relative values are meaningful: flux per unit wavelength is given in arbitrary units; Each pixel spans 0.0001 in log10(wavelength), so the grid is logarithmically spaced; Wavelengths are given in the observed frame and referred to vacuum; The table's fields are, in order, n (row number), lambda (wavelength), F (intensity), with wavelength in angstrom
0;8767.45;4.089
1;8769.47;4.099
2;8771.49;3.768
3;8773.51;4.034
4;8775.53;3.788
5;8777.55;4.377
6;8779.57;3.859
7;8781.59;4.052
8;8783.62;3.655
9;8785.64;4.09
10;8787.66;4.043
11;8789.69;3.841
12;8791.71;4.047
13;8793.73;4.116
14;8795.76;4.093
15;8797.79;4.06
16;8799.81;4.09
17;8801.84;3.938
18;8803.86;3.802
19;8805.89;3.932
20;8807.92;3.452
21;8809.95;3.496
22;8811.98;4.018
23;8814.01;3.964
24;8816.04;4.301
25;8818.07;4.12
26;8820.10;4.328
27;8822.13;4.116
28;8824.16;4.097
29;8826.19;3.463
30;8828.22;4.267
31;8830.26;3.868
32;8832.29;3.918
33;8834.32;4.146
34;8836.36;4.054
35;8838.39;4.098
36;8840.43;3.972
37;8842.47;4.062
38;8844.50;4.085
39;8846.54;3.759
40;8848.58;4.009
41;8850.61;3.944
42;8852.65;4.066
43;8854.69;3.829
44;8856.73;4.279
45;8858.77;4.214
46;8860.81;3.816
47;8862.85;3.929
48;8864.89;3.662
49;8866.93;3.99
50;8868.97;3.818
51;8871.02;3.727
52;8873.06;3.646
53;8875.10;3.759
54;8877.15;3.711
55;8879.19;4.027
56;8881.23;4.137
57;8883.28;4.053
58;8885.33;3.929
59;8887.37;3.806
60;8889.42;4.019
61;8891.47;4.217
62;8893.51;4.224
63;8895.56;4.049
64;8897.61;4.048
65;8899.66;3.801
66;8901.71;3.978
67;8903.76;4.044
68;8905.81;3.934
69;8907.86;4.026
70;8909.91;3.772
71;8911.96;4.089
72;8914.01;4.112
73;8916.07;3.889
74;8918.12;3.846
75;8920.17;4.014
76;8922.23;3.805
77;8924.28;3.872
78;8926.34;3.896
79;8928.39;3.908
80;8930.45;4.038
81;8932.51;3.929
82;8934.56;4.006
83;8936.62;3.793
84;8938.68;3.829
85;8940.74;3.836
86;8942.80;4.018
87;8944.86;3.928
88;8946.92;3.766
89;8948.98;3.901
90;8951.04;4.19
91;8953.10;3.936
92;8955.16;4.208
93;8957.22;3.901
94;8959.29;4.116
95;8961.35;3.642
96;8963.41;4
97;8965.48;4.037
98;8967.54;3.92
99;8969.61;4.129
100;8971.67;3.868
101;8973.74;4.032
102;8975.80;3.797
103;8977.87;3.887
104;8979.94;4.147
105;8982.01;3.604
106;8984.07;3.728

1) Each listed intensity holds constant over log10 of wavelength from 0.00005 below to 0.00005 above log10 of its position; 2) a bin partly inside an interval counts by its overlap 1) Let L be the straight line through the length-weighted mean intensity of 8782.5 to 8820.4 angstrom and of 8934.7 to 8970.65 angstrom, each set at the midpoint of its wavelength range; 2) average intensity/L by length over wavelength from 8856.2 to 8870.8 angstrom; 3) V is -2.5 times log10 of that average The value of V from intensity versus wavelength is 0.01 mag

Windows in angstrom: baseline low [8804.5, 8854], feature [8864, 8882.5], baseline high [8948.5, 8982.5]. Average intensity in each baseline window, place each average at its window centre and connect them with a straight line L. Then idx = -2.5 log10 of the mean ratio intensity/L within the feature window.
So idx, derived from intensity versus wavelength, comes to 0.04 mag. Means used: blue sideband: 3.98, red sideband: 3.97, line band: 3.83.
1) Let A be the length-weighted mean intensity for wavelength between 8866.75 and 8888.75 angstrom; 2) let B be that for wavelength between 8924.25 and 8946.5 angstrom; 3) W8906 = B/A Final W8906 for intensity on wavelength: 1.01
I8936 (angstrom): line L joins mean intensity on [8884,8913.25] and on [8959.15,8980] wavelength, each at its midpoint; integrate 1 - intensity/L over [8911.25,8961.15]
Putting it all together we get 0.3 angstrom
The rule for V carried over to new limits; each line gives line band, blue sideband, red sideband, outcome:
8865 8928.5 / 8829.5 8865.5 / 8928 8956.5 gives 0.01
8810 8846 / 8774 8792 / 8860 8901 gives -0.02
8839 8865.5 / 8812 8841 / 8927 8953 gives 0.01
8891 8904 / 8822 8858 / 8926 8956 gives -0.02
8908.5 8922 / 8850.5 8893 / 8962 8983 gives 0.00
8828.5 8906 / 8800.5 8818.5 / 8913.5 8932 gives -0.02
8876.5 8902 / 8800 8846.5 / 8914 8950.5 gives -0.02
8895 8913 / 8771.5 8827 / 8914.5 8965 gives -0.01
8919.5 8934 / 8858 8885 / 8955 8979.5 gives 0.00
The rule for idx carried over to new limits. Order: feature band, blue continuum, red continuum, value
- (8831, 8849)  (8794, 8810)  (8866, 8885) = -0.035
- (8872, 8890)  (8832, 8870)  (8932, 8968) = 0.021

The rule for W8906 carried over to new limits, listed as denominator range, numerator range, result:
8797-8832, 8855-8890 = 0.99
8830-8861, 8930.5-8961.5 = 0.98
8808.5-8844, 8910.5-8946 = 0.98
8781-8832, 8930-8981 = 1.00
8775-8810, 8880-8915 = 1.02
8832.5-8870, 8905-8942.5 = 0.99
